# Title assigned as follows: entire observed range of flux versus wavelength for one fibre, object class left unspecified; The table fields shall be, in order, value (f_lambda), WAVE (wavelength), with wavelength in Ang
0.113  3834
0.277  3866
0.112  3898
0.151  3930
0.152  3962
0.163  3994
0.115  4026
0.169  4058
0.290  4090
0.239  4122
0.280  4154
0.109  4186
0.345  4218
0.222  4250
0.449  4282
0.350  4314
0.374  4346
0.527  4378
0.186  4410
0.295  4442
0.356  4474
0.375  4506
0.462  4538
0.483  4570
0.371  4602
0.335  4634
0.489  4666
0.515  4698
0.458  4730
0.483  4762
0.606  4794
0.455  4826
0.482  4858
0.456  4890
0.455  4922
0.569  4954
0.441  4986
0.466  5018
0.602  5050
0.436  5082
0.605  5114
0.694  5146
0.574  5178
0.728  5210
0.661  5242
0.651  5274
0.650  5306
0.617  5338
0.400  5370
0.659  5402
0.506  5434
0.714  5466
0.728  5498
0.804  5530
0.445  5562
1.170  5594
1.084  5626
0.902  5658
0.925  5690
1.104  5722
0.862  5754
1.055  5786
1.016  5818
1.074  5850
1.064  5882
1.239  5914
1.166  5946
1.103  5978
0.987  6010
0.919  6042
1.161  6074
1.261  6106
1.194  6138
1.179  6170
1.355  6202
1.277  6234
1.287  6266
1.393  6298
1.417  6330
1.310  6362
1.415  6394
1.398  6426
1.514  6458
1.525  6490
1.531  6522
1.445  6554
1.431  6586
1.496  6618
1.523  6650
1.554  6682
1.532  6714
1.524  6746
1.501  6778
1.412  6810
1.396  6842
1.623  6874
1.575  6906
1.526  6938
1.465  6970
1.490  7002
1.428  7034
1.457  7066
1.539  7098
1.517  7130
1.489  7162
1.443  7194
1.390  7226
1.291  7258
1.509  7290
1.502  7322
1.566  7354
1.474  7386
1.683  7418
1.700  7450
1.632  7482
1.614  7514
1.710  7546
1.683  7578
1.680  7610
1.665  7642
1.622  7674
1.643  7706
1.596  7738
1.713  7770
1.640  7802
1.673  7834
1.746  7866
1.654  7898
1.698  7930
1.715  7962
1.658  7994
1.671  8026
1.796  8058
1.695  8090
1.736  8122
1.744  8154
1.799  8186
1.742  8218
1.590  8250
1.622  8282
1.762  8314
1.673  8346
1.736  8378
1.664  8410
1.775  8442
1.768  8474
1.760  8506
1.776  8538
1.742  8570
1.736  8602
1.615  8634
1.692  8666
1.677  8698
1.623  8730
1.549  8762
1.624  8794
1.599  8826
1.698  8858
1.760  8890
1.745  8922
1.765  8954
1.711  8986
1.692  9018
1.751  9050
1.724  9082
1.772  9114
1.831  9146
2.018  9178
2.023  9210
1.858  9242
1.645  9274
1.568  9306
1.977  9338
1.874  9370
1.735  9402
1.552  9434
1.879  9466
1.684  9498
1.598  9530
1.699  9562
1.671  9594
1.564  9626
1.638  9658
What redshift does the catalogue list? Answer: 0.400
